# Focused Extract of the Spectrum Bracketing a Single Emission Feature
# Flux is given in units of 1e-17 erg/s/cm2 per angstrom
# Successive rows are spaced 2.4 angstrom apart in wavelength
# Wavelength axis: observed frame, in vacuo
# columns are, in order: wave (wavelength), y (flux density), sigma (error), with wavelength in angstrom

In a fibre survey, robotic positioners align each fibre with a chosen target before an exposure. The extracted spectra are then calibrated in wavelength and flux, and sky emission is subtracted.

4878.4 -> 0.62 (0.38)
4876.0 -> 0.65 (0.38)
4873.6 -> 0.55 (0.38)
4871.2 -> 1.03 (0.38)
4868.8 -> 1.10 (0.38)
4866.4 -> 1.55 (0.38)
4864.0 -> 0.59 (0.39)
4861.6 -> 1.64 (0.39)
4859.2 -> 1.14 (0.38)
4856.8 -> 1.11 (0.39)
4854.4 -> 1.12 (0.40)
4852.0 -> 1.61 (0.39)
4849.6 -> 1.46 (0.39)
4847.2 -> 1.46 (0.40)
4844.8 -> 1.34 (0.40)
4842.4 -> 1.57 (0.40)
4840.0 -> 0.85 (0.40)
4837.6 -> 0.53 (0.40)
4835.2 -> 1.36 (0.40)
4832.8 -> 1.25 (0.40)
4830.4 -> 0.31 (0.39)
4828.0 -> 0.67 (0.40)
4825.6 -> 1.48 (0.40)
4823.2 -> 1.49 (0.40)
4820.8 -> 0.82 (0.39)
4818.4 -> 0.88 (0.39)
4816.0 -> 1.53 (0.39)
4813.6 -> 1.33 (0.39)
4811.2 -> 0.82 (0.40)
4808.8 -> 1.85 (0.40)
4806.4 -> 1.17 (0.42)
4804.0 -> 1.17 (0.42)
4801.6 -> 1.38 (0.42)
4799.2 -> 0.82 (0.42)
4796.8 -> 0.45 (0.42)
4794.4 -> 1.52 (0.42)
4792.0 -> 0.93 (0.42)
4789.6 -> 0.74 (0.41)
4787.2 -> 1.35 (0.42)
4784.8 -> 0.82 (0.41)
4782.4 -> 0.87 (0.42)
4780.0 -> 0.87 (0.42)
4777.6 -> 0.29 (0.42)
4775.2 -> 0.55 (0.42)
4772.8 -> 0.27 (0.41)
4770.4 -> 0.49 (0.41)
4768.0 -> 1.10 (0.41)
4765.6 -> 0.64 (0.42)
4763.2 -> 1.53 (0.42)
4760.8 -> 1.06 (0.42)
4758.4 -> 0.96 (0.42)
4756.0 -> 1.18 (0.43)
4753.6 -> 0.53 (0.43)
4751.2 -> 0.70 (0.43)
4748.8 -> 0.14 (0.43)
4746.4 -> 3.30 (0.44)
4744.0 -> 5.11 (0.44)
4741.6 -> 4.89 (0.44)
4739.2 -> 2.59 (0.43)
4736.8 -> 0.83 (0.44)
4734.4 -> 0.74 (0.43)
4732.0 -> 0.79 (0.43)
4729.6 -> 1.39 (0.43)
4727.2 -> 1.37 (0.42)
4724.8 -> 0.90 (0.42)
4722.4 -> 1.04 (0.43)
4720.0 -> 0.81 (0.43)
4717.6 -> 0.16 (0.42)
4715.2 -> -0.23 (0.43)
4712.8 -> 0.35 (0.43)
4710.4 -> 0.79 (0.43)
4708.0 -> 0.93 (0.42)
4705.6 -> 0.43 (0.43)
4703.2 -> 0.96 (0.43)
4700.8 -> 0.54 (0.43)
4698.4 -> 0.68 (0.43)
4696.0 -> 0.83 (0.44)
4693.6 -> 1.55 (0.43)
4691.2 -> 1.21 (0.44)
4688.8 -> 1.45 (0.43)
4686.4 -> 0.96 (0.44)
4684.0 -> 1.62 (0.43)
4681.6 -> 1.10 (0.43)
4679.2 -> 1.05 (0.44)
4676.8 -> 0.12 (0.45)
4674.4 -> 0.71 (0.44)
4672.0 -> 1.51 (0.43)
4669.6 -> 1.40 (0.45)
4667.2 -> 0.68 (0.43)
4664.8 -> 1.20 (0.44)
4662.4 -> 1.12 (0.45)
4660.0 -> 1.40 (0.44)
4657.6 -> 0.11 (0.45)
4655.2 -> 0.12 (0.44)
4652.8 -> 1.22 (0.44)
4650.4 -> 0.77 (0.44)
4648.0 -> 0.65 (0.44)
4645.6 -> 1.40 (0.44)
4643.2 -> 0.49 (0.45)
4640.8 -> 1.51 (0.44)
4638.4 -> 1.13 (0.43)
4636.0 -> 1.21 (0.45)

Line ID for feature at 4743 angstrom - [O II] 3727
